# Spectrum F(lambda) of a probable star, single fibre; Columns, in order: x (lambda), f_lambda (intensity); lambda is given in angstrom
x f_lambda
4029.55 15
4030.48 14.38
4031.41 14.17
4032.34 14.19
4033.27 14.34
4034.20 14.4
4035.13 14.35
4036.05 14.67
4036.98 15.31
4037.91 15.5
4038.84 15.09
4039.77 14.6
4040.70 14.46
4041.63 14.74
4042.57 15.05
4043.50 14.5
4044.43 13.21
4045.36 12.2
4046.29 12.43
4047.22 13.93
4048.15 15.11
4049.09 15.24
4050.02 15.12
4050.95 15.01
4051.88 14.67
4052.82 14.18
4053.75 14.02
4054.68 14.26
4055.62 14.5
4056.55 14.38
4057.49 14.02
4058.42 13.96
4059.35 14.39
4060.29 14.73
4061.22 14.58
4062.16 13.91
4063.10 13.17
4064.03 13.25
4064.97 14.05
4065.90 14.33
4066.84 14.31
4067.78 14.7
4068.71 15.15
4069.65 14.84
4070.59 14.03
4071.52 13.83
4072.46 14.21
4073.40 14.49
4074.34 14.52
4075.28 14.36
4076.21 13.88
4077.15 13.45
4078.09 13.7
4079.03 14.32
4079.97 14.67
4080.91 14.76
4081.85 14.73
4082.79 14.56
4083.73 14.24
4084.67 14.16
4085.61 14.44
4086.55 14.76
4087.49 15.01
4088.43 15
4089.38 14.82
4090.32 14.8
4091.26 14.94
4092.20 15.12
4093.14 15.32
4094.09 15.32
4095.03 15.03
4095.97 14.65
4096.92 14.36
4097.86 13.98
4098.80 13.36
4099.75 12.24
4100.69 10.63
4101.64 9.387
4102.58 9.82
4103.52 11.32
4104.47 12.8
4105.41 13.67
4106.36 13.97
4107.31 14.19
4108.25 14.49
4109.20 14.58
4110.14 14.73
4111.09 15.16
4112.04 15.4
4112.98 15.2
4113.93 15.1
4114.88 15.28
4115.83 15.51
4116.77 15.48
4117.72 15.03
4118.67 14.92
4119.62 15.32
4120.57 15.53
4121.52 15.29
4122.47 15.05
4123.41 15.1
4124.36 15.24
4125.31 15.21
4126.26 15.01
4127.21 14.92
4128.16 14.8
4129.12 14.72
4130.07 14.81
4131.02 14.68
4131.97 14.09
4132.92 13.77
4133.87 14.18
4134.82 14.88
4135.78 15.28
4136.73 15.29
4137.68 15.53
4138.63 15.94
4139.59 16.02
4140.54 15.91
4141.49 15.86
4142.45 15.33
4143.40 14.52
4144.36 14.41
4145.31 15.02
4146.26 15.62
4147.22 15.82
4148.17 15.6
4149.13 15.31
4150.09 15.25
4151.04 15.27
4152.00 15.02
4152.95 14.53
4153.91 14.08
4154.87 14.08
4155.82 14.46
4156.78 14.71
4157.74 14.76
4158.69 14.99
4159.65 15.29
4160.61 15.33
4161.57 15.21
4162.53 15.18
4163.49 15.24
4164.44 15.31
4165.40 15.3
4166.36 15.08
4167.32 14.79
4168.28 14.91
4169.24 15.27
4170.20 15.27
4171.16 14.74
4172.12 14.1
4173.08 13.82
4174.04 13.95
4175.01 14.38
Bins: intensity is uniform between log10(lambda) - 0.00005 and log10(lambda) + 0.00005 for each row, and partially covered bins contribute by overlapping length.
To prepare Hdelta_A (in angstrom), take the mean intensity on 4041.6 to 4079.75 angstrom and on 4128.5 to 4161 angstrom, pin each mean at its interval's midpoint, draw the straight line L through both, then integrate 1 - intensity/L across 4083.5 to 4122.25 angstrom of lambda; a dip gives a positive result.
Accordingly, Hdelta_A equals 0.9 angstrom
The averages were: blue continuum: 14.2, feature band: 14.3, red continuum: 15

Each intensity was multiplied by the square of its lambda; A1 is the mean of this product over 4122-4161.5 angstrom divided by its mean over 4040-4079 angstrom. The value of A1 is 1.1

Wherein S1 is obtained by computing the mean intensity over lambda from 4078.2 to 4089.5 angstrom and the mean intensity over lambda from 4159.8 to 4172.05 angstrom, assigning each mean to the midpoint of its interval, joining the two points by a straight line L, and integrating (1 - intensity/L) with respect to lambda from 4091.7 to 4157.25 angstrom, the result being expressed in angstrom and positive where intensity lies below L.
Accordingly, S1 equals 1.1 angstrom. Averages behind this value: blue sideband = 14.6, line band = 14.6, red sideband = 15.1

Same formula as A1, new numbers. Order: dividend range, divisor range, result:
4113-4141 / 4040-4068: 1.10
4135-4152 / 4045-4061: 1.13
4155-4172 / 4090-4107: 1.16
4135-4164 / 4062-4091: 1.09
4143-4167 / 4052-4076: 1.10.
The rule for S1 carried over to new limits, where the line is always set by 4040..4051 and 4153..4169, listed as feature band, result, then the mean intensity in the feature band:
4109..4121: -0.45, 15.2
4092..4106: 1.39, 13.1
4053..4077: 0.20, 14.2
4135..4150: -0.62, 15.4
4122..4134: -0.03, 14.8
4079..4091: -0.16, 14.7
